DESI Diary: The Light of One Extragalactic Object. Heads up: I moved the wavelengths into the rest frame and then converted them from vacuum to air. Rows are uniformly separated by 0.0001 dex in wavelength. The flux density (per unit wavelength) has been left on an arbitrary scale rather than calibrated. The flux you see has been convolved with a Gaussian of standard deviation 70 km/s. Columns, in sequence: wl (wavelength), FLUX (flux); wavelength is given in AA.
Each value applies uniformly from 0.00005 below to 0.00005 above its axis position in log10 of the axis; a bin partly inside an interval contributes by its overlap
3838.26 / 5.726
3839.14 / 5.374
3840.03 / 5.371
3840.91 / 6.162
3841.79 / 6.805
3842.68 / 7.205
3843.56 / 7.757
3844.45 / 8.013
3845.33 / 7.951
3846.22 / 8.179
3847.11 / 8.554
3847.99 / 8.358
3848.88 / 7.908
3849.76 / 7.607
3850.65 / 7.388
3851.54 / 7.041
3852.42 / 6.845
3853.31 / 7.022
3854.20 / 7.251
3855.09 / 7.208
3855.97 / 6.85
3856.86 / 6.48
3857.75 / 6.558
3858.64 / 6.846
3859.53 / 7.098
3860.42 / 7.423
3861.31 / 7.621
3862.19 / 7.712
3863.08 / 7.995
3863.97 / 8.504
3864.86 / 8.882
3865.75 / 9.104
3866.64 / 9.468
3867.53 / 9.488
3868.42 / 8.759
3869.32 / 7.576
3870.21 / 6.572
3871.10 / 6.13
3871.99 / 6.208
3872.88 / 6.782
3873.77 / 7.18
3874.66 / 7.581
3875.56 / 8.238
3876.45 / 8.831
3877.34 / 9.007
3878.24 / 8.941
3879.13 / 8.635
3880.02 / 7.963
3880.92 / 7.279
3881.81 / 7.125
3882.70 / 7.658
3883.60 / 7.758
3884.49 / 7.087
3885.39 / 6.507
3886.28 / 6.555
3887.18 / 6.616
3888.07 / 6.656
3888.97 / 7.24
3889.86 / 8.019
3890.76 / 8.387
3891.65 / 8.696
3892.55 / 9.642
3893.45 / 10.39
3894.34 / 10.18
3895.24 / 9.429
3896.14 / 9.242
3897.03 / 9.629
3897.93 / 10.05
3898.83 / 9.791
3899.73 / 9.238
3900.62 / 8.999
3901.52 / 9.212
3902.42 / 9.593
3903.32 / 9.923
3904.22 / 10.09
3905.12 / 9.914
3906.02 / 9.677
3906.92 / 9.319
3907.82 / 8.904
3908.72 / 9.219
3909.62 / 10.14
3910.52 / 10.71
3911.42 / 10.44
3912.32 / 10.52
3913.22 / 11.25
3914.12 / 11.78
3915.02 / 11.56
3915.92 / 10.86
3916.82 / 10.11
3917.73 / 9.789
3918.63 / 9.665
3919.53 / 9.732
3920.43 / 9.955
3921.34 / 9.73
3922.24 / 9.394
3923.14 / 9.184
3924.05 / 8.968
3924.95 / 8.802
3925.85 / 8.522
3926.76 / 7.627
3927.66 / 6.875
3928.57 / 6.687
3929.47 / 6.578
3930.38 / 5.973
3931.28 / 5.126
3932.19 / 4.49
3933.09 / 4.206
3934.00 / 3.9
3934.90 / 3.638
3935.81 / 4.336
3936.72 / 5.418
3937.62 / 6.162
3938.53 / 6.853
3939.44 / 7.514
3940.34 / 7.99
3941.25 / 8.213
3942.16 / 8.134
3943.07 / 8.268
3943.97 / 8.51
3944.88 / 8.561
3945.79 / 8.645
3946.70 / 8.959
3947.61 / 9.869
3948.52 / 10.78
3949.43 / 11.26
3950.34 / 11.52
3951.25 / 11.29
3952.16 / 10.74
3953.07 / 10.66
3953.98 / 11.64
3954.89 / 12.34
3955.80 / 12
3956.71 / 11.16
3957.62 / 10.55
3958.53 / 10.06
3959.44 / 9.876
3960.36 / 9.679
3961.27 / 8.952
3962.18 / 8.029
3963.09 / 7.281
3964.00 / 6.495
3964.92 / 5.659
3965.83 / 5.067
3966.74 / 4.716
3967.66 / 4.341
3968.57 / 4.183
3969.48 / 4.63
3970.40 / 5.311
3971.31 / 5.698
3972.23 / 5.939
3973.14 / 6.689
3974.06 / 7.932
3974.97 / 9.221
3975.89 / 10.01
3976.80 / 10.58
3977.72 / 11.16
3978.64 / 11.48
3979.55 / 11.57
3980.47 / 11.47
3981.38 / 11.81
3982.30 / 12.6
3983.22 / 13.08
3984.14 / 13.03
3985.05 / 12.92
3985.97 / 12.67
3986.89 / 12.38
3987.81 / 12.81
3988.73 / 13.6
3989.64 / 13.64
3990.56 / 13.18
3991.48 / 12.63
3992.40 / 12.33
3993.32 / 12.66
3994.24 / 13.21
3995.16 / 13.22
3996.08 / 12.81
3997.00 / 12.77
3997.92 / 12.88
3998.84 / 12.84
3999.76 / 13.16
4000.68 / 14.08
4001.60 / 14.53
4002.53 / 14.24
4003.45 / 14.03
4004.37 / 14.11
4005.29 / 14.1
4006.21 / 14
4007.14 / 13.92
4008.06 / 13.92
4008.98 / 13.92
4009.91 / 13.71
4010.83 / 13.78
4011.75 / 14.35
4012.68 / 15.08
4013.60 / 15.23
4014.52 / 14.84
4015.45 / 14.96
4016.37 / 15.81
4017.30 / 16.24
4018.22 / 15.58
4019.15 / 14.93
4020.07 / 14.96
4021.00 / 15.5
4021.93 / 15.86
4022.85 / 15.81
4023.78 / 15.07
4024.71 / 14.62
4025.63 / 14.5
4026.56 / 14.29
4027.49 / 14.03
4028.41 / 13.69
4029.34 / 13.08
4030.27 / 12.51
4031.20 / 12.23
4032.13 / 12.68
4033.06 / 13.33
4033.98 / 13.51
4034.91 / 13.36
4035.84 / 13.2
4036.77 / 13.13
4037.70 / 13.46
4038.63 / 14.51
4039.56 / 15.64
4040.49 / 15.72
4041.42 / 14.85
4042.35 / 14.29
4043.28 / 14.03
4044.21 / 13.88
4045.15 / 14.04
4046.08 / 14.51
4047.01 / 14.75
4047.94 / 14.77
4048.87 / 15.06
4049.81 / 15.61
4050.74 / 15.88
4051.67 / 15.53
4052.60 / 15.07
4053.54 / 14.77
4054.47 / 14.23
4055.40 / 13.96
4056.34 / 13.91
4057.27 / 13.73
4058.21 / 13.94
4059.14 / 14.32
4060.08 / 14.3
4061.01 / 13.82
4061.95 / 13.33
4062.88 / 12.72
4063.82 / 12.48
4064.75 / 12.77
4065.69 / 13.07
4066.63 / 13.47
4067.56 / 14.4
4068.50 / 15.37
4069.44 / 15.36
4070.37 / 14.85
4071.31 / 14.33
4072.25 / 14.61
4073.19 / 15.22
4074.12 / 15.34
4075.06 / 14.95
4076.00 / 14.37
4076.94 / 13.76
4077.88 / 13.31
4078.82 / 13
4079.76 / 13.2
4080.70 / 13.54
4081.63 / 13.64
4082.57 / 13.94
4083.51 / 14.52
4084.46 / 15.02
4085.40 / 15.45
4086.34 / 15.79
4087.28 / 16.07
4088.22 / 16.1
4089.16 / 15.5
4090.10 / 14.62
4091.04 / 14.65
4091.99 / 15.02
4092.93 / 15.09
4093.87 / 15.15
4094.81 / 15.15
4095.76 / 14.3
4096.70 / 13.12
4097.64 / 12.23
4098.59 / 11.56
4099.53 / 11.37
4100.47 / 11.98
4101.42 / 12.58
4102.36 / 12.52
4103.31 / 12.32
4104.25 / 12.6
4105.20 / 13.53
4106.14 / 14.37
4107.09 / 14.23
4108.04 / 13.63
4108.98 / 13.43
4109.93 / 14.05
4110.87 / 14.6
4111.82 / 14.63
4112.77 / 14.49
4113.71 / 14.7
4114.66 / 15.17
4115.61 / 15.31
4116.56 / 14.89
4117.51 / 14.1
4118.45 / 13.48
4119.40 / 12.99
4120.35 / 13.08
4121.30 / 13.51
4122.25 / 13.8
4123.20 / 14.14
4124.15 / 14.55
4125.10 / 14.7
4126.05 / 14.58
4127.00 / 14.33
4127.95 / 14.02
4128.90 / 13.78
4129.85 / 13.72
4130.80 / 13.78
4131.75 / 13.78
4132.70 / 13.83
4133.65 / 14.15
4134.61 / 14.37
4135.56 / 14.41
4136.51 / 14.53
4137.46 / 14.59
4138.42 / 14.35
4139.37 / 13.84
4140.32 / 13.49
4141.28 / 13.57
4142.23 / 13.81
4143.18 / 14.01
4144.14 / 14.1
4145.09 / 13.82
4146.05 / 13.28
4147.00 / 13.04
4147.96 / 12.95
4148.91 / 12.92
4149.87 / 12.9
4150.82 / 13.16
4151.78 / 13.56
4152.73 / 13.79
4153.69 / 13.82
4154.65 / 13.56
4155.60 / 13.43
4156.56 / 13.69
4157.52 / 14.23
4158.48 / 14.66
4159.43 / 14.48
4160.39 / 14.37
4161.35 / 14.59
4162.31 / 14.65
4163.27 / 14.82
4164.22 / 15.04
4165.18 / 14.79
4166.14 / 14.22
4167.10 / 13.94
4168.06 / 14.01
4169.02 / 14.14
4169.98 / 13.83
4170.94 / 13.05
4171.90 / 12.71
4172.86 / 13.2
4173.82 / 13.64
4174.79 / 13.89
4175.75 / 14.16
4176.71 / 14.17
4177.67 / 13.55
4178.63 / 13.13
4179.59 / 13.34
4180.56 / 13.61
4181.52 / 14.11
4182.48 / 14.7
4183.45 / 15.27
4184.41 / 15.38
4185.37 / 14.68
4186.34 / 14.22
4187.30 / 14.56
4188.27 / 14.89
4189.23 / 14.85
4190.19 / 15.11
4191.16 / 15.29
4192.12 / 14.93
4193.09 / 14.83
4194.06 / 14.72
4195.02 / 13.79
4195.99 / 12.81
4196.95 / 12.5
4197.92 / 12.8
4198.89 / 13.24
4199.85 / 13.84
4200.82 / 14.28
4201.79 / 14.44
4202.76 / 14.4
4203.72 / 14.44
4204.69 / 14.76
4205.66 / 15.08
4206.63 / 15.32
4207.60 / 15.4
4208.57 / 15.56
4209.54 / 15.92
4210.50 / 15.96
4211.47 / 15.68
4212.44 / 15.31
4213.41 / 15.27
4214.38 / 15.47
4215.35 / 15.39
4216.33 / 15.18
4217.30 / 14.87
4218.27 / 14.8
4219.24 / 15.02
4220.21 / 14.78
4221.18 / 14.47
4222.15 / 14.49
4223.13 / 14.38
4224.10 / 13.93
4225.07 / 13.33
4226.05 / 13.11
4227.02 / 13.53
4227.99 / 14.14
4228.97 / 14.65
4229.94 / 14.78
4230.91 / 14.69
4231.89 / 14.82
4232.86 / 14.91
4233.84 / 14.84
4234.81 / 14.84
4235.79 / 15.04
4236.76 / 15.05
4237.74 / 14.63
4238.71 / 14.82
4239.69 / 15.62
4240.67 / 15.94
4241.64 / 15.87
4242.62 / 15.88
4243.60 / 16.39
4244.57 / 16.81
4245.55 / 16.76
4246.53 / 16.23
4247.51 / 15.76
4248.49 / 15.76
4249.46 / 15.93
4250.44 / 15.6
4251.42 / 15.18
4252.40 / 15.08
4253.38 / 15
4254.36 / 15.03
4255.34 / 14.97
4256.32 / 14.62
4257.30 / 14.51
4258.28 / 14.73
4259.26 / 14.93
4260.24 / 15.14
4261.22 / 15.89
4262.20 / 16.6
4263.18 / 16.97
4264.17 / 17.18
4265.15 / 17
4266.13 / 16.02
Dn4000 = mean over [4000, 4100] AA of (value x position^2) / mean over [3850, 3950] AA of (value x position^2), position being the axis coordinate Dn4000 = 1.9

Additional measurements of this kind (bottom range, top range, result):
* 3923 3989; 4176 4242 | 1.91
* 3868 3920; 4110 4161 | 1.78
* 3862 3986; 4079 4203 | 1.80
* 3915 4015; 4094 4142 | 1.48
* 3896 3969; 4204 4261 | 2.01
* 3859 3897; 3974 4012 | 1.69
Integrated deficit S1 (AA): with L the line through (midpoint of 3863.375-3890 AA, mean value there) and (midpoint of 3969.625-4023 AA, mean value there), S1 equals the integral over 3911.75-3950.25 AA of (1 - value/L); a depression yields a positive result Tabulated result 6.68 AA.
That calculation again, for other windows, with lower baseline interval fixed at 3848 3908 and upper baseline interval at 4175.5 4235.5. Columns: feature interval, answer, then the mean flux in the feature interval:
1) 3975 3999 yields -4.9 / 12.4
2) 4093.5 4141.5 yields -3.8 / 13.8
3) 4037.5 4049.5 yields -3.4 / 14.6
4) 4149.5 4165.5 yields -0.6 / 14.1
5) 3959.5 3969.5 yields 3.4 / 6.49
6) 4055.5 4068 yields -2.0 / 13.6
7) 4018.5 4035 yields -4.6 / 14.1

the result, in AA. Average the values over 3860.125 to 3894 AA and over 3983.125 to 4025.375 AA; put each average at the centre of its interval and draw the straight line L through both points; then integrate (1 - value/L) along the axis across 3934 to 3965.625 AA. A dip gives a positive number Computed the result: 7.4 AA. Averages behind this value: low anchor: 7.91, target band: 8.76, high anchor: 14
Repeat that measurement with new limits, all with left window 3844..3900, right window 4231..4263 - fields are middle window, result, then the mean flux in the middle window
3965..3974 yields 4.2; 5.32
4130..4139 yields -0.7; 14.2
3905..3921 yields -2.6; 10.2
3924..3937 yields 4.4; 5.99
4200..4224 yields -0.4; 15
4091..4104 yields -0.9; 13.3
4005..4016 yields -3.7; 14.3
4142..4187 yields -0.5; 13.9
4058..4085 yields -4.8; 14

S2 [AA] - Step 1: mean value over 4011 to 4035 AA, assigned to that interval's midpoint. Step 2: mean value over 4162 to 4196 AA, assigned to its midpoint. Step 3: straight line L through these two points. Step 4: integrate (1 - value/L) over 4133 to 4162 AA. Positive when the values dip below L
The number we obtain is 0.9 AA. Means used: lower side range 14.5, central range 13.9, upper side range 14.2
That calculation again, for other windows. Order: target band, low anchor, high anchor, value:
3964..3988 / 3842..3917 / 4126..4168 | 3.31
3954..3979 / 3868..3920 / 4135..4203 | 4.99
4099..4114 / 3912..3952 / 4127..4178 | -0.79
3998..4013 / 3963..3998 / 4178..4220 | -4.70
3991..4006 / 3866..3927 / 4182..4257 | -3.58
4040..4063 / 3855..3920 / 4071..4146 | -3.27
